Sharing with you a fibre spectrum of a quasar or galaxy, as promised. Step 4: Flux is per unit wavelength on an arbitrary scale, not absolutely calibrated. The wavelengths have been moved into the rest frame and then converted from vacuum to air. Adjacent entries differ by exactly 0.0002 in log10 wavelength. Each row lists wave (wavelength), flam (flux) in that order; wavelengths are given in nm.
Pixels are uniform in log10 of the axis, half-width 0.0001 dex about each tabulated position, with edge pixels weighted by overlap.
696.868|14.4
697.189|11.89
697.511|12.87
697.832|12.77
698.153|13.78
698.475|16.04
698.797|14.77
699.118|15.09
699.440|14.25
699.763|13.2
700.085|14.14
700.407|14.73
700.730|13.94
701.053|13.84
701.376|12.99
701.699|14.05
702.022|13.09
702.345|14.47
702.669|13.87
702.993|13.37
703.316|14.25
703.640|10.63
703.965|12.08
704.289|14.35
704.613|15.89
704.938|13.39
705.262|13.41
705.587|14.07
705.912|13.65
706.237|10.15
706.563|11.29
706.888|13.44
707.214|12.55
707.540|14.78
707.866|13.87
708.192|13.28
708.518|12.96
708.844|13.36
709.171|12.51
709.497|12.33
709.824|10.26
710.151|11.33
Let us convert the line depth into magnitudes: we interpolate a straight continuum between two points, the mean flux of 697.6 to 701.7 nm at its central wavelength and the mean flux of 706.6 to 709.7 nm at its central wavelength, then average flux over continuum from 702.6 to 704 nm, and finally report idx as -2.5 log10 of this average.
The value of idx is 0.07 mag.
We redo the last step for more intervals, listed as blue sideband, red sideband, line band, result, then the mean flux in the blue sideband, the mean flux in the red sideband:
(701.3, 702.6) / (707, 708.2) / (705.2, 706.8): 0.097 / 13.7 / 13.6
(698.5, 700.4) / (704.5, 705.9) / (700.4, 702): 0.045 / 14.5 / 14.1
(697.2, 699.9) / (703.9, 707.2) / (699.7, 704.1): 0.009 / 14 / 13.2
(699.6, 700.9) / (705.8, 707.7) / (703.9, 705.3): -0.074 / 14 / 12.6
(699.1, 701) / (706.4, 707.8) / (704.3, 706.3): -0.025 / 14.1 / 13.1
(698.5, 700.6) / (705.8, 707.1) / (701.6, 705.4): -0.039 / 14.5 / 12.1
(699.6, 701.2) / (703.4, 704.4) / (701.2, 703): -0.038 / 14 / 12.4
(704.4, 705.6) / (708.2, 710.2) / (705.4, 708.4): 0.025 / 14.2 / 12.3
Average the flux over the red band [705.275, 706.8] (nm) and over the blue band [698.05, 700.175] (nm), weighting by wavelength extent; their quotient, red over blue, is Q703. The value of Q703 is 0.86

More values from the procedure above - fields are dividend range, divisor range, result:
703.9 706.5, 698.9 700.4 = 0.94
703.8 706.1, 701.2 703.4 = 1.01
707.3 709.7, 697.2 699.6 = 0.94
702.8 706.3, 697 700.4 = 0.96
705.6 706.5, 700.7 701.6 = 0.90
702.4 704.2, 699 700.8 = 0.91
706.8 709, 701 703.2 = 0.98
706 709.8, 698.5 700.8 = 0.88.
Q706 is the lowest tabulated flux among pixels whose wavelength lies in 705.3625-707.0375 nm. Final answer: 10.15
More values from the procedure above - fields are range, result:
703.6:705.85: 10.63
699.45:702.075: 12.99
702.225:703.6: 13.37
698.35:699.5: 14.25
